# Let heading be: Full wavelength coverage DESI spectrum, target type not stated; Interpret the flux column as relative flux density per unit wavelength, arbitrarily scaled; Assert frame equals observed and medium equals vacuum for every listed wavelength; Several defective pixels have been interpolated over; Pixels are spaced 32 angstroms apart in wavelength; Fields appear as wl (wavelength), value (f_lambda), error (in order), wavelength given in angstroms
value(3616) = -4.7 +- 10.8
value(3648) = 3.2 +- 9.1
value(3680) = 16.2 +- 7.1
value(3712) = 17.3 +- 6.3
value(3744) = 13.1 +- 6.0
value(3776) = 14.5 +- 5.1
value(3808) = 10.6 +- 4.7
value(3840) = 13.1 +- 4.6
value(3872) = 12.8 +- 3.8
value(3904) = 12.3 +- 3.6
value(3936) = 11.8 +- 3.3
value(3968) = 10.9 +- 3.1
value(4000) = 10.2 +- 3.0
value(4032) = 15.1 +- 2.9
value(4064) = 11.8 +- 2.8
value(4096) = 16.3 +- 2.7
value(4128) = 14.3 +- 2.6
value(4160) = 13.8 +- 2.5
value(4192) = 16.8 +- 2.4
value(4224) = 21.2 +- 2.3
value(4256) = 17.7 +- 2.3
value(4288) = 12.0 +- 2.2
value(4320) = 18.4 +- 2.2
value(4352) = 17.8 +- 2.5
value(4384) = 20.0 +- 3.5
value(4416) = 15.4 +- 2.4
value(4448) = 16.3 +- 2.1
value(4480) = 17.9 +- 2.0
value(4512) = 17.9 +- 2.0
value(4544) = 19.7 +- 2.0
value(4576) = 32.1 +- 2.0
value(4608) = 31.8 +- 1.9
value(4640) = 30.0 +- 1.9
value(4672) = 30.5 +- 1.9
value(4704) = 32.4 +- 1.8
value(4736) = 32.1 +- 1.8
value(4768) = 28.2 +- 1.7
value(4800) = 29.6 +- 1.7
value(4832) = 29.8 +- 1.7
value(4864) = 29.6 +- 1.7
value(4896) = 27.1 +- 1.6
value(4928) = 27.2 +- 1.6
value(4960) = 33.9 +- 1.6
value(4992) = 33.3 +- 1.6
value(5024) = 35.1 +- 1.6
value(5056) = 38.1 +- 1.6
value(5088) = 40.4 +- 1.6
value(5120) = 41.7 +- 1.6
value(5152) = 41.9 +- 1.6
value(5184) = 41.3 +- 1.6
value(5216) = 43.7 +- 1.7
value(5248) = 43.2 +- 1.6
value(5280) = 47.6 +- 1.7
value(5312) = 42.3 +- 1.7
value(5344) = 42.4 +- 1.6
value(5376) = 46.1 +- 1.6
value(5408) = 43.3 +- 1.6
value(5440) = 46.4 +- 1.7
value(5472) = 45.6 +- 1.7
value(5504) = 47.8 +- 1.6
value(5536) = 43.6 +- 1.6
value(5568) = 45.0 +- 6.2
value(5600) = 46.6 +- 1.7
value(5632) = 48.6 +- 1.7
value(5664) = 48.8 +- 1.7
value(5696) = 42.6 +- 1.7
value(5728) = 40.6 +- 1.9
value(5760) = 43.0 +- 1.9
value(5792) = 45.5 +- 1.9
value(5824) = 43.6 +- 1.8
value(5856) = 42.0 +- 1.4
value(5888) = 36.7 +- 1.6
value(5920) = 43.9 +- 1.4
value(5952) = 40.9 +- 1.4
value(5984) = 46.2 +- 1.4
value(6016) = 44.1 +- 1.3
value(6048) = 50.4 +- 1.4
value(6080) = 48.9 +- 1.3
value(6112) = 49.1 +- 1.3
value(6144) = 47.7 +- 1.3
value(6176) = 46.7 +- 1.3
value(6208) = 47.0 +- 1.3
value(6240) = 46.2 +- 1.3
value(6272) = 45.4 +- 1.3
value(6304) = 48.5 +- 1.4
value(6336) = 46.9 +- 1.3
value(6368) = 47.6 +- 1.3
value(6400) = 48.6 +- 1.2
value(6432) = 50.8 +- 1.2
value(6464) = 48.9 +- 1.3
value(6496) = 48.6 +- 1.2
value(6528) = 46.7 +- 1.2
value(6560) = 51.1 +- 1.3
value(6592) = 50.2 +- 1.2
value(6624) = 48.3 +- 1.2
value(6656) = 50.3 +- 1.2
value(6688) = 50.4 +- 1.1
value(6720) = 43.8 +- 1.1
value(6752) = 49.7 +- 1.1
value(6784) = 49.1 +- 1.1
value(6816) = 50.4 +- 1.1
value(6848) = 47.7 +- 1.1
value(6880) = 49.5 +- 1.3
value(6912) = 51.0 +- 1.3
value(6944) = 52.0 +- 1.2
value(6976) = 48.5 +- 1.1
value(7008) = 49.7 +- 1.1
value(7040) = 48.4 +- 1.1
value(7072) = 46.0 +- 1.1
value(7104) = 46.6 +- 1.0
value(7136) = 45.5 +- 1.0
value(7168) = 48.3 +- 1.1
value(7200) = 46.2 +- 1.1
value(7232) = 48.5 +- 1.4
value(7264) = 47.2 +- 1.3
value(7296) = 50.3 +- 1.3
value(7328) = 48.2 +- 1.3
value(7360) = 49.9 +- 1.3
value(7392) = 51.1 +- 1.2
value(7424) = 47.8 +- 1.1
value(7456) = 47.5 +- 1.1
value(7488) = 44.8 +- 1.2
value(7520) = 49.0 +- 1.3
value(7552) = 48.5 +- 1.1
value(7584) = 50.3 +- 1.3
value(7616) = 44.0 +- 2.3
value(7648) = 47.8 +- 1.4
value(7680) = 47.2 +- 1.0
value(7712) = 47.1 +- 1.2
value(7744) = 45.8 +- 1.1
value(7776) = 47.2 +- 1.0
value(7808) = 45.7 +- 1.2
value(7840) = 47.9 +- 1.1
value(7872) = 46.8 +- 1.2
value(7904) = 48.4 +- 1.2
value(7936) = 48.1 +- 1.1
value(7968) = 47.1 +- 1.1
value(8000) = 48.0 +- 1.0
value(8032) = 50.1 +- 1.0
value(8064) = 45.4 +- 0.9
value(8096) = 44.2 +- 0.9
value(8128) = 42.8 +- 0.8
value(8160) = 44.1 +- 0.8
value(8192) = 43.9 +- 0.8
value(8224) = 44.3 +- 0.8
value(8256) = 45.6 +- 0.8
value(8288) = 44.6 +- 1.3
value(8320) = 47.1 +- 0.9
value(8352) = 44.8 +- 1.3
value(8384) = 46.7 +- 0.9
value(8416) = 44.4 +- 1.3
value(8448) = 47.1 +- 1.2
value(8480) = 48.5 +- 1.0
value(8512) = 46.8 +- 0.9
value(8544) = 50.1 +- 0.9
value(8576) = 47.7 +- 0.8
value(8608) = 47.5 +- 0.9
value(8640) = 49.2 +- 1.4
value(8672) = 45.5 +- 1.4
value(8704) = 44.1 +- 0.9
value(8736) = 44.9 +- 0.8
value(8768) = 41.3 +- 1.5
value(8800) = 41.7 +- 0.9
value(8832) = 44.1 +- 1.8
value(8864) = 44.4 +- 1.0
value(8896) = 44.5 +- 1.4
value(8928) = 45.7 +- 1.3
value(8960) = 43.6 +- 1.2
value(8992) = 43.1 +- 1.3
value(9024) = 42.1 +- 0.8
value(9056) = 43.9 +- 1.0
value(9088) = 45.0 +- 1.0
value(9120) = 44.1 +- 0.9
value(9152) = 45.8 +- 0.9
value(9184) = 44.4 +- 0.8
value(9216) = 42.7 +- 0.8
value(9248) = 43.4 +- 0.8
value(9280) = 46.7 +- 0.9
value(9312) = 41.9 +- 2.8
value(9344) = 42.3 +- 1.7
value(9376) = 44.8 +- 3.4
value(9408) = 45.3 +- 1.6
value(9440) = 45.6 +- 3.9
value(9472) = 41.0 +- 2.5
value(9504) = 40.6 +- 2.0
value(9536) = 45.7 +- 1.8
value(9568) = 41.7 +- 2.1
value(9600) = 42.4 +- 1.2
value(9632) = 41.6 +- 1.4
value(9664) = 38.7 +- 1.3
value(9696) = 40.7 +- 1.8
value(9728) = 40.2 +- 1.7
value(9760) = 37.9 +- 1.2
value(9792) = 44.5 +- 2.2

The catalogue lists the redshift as 0.141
